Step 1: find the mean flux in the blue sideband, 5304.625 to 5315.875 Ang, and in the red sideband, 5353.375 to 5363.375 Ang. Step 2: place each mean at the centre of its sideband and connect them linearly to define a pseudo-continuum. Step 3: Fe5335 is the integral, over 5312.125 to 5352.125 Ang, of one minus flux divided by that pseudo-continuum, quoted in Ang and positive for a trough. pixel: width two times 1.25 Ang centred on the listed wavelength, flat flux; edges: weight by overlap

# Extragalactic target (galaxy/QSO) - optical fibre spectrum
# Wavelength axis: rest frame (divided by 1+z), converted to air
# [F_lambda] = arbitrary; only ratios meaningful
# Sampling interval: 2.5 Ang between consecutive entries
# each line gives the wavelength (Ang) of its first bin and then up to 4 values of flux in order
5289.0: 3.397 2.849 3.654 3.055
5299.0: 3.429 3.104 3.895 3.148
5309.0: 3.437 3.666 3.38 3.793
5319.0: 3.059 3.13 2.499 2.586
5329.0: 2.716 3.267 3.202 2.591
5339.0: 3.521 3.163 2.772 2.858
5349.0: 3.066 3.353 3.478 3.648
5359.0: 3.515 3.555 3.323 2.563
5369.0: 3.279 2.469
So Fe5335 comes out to 4.91 Ang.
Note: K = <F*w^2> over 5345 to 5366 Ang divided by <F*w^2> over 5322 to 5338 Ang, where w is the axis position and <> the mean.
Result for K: 1.18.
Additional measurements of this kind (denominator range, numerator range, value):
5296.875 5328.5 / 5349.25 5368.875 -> 1.05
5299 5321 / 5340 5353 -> 0.91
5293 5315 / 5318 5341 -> 0.87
